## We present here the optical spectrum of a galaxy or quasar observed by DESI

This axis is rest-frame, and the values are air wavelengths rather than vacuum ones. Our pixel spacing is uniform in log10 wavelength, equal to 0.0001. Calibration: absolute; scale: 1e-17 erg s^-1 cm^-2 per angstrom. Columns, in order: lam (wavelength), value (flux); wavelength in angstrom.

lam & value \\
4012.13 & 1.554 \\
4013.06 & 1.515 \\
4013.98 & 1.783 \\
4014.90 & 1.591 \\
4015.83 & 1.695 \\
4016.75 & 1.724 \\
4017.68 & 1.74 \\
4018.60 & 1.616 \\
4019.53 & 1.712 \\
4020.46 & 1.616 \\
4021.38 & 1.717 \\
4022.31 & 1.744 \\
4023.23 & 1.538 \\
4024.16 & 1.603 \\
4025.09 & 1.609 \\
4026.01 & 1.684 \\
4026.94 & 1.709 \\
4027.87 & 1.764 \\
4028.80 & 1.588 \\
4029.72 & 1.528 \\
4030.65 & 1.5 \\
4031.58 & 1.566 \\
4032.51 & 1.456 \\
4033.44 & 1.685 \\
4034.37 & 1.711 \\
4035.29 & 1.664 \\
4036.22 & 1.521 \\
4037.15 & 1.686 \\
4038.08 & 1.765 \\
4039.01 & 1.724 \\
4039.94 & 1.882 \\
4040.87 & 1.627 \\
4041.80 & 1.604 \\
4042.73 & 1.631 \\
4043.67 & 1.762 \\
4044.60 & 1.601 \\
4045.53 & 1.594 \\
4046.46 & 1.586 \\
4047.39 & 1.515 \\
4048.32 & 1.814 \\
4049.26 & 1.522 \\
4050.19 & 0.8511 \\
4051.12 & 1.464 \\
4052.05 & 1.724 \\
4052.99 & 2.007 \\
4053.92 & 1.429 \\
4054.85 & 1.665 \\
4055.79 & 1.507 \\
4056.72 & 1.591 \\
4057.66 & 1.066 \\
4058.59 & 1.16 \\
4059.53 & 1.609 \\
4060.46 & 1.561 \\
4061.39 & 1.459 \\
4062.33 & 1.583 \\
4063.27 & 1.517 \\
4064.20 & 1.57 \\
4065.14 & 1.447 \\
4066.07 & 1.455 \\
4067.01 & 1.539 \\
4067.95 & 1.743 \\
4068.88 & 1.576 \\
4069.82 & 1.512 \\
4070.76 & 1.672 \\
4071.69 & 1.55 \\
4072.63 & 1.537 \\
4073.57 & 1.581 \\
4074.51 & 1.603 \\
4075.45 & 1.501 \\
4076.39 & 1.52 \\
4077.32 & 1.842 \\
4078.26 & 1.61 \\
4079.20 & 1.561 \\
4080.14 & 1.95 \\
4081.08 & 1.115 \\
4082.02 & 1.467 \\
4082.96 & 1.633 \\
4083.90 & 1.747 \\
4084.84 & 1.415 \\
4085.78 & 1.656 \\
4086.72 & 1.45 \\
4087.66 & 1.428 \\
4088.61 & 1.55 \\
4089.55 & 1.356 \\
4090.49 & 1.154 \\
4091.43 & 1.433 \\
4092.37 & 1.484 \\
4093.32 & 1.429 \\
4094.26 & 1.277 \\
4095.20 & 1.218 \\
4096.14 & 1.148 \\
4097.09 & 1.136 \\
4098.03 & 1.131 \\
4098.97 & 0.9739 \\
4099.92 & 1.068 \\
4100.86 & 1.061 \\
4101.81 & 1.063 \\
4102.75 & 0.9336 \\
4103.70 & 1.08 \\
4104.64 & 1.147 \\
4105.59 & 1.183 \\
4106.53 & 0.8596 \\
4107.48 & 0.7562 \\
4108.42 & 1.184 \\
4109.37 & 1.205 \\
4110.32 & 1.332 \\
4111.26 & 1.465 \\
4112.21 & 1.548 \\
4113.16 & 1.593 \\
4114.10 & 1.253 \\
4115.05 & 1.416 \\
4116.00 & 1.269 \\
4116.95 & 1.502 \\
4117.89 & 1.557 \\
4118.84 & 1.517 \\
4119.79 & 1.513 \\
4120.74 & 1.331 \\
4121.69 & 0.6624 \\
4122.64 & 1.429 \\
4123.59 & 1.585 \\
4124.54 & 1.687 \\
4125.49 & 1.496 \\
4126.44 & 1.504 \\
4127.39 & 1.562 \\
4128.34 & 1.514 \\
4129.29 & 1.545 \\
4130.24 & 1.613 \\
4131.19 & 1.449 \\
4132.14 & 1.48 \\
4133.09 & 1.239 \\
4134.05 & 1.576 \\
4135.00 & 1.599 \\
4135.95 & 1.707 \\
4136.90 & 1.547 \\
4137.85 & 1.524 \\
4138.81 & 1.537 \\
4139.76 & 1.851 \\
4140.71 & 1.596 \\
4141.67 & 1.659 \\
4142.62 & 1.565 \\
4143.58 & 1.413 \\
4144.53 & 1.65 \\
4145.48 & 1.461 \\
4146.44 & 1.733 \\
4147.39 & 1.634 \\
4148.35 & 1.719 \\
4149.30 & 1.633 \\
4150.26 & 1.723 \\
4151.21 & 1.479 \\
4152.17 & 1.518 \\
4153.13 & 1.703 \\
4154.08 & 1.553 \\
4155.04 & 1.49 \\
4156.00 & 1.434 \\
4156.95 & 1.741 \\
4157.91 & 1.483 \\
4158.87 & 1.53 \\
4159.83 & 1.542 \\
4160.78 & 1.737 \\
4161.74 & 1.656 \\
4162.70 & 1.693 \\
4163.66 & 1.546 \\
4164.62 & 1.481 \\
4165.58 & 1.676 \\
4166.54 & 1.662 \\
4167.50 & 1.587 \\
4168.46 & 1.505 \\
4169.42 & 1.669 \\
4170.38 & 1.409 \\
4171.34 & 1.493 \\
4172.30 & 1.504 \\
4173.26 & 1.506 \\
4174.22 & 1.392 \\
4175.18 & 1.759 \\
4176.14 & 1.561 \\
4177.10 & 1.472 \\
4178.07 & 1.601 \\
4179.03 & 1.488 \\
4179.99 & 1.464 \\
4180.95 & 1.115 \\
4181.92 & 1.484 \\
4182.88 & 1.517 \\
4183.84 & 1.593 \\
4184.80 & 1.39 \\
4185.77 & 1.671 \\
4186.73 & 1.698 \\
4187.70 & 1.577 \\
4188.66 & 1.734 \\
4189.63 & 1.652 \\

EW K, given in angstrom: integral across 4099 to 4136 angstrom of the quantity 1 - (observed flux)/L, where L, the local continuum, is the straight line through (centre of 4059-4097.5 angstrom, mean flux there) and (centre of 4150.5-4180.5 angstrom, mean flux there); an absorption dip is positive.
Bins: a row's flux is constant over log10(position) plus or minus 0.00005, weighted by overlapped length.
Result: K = 4.6 angstrom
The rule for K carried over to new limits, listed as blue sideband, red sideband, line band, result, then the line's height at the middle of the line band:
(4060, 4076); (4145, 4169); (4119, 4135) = 1.3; 1.58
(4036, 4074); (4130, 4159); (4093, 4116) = 5.6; 1.57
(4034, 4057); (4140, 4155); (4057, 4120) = 8.5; 1.61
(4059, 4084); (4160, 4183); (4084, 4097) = 1.5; 1.56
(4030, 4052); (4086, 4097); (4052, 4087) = -2.3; 1.46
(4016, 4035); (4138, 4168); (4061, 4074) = 0.6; 1.63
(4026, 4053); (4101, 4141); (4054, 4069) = 0.5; 1.55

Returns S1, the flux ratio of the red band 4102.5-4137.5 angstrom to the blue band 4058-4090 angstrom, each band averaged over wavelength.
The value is 0.9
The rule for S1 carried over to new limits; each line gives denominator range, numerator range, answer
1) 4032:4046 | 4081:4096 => 0.86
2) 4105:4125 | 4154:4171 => 1.19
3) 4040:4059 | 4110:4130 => 0.94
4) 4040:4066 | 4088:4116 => 0.79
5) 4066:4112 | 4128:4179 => 1.15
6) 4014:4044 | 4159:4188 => 0.93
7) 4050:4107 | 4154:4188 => 1.09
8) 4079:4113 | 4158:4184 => 1.19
